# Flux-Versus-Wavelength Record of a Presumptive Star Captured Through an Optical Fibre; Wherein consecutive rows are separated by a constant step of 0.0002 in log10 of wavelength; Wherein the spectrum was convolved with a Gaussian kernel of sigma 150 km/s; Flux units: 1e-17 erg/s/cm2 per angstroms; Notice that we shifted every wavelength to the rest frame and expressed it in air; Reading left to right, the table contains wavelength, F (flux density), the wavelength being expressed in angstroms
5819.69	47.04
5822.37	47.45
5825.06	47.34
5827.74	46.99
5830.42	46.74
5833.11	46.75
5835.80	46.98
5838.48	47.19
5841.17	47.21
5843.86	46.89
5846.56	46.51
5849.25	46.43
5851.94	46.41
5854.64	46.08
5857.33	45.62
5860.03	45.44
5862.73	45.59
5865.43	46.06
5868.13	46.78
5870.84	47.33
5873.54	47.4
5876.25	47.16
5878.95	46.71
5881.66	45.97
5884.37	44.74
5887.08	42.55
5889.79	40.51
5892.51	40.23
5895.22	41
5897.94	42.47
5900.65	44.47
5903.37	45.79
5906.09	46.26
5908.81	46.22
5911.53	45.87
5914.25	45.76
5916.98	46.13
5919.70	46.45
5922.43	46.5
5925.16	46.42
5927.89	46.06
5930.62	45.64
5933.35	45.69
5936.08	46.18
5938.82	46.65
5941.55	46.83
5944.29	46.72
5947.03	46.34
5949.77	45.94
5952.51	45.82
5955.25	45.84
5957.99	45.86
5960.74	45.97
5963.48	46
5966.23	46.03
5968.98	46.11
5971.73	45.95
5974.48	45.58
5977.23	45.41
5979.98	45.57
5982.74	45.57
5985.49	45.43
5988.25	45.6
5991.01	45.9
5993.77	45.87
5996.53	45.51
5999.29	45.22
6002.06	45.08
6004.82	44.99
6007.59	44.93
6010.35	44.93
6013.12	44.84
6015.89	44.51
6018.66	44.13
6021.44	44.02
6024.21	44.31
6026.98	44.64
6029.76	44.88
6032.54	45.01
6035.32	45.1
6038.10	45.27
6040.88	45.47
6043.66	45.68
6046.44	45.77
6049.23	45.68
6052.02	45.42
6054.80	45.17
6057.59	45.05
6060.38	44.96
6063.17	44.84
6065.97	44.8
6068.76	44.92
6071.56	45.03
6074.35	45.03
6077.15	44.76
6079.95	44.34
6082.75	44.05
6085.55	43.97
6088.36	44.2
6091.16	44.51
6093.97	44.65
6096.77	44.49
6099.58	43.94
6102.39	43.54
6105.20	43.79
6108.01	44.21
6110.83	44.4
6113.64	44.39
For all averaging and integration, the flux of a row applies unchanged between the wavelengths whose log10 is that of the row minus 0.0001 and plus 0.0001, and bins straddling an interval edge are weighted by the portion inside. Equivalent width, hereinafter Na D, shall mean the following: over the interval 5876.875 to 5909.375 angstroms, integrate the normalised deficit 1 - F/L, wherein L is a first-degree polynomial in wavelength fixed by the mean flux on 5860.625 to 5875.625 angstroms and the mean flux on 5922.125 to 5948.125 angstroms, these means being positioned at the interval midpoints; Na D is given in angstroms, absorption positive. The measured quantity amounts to 1.8 angstroms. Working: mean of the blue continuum 46.6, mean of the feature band 43.9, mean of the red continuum 46.3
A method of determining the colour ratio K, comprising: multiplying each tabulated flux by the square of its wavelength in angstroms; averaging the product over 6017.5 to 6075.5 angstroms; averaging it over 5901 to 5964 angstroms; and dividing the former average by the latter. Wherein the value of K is 1.01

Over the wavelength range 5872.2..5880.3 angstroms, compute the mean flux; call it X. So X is 47.1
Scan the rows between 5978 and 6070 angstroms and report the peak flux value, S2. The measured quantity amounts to 45.9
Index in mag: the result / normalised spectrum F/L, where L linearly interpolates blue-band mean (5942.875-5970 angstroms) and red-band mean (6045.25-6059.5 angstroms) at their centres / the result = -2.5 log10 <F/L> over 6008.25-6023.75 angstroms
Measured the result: 0.03 mag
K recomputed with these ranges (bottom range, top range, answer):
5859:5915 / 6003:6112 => 1.05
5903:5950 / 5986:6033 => 1.00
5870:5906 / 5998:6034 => 1.05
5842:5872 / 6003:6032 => 1.02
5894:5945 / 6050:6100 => 1.03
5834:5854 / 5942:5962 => 1.02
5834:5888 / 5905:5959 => 1.02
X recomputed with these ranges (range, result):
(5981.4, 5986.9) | 45.5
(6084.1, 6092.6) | 44.2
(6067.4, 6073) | 45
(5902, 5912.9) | 46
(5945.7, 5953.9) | 46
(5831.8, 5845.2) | 47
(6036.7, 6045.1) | 45.5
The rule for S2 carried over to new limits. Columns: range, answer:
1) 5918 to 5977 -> 46.83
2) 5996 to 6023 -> 45.51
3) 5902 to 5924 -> 46.5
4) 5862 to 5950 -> 47.4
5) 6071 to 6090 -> 45.03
